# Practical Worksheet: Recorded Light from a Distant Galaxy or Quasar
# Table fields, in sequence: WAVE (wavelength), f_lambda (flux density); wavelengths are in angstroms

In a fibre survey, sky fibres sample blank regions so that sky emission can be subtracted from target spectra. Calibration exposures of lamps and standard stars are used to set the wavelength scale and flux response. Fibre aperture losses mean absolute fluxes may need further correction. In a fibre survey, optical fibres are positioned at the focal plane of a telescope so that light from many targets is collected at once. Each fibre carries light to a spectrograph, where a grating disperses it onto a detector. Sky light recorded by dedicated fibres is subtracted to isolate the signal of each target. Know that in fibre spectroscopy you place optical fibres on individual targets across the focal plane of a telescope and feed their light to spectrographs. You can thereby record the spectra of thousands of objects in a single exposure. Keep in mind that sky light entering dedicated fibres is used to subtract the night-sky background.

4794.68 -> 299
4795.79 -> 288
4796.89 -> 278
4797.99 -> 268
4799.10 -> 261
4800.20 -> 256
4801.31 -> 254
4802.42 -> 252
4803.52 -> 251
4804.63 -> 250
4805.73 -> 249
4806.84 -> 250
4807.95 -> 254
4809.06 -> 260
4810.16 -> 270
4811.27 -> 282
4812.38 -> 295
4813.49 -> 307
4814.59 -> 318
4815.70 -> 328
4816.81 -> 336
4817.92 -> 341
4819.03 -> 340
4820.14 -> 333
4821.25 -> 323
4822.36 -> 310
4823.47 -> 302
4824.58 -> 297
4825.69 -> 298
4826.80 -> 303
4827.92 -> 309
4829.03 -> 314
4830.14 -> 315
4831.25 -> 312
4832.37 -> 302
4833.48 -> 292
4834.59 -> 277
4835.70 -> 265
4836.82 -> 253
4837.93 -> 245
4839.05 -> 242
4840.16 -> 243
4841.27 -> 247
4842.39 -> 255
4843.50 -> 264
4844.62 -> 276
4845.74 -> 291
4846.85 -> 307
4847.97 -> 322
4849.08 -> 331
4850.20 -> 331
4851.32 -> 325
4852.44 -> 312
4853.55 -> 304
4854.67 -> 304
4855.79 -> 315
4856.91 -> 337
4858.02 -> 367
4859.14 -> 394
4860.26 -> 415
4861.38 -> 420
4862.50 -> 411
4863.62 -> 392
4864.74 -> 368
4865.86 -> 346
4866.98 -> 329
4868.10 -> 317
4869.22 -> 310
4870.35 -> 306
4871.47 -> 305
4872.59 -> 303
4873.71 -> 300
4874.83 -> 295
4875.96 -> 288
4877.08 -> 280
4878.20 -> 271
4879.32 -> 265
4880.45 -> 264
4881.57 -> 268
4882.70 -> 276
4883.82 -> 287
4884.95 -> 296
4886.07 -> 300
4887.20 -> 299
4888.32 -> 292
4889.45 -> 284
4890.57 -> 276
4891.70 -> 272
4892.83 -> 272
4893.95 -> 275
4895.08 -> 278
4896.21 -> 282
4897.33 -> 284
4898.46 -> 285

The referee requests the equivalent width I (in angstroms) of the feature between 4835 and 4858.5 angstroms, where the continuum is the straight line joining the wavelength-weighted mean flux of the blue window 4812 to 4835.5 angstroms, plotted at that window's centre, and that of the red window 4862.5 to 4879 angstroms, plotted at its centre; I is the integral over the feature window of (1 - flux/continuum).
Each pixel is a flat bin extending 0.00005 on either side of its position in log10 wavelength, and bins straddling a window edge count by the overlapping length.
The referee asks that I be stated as 1.7 angstroms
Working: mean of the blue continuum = 311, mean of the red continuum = 318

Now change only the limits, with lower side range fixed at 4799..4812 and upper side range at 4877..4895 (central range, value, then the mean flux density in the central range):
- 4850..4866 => -4.98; 357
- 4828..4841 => -0.64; 279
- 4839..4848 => -0.08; 271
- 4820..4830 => -1.75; 309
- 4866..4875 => -1.14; 311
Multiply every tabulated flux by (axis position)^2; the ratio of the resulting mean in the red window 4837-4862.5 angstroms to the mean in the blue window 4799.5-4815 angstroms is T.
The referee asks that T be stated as 1.19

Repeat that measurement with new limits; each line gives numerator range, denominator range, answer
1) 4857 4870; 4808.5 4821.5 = 1.21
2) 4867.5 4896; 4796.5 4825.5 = 1.03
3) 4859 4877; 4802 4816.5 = 1.27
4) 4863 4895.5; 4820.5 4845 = 1.07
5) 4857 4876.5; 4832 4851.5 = 1.24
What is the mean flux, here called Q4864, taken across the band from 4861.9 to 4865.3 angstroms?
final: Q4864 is 391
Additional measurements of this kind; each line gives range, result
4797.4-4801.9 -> 260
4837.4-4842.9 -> 246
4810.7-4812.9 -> 288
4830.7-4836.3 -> 289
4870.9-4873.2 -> 305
